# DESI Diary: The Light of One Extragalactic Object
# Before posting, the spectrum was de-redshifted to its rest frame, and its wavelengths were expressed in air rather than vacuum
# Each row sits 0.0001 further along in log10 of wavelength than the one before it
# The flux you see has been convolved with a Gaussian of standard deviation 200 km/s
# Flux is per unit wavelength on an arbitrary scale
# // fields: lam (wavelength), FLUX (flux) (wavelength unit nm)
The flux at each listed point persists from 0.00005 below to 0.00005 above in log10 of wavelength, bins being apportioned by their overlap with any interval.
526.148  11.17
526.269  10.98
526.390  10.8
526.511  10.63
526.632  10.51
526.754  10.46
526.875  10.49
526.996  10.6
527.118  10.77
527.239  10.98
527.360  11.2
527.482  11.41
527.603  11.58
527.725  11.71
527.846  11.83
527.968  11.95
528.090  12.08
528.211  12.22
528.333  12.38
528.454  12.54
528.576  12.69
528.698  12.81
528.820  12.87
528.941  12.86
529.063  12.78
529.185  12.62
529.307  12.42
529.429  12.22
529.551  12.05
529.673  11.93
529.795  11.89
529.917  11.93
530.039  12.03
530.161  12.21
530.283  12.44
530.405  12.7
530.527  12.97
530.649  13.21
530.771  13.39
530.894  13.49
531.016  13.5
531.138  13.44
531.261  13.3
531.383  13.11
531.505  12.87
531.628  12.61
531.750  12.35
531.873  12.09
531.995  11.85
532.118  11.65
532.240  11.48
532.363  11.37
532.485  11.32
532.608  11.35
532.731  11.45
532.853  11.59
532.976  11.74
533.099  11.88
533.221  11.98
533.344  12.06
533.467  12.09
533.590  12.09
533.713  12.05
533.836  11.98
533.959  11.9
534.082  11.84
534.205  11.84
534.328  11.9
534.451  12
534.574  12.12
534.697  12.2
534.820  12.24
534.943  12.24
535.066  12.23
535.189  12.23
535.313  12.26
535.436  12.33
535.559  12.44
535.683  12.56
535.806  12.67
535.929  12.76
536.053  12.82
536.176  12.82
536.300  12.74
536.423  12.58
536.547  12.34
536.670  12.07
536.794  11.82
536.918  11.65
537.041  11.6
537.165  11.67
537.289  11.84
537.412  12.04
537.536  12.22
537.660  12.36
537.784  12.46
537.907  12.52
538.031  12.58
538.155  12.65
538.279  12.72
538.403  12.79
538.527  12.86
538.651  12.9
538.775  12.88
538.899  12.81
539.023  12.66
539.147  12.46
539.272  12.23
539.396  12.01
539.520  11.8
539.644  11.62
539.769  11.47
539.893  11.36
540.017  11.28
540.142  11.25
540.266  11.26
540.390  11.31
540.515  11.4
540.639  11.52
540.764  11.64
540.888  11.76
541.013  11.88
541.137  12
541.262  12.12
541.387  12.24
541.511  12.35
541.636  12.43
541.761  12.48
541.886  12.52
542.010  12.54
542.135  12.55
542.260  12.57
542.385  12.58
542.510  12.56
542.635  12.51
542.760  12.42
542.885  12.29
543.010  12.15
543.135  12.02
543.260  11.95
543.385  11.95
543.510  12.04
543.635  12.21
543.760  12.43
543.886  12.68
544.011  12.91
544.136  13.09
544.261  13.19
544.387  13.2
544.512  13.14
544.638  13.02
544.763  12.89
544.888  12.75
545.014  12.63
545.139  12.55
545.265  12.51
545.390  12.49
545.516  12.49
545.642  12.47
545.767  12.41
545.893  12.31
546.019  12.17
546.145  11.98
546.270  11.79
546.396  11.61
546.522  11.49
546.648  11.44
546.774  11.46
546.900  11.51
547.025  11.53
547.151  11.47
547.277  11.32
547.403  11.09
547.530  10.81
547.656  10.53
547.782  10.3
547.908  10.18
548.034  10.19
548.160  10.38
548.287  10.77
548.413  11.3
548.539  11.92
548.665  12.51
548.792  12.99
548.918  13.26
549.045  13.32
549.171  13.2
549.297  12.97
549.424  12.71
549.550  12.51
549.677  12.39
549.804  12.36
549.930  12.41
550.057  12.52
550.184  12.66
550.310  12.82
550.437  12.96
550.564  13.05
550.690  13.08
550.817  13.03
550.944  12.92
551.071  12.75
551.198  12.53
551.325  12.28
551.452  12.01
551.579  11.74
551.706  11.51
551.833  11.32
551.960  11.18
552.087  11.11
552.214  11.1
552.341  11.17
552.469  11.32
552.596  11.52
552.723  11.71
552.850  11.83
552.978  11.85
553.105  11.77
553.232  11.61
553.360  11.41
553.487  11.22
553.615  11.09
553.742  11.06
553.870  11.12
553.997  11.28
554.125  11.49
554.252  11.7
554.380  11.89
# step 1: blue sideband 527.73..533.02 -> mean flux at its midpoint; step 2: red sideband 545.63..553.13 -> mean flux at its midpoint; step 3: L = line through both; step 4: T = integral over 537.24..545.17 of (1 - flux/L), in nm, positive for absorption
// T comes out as -0.13 nm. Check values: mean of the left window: 12.4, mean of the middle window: 12.3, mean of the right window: 11.9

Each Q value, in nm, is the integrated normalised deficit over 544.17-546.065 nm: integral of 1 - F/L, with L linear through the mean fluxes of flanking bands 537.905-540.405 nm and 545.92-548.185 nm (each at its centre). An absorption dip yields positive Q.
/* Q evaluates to -0.21 nm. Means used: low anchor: 12.2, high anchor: 11.2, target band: 12.7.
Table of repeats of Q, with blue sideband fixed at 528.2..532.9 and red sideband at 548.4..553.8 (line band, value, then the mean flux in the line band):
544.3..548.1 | 0.11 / 11.9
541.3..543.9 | -0.02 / 12.3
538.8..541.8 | 0.10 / 11.9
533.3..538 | 0.06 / 12.2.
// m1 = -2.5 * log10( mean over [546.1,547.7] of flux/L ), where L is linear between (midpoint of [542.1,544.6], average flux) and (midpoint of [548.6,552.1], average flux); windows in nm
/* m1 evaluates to 0.10 mag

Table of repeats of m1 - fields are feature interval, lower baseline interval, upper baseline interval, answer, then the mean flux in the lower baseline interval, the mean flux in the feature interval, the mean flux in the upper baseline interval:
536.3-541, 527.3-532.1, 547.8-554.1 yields 0.01 mag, 12.4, 12.1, 11.9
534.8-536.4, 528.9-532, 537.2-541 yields -0.02 mag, 12.6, 12.5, 12.1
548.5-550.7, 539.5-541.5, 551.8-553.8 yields -0.12 mag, 11.6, 12.8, 11.4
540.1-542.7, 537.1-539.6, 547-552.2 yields 0.02 mag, 12.4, 12.1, 12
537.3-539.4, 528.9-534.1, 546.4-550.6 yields -0.04 mag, 12.3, 12.5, 11.9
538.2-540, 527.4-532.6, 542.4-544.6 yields 0.01 mag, 12.4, 12.3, 12.5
